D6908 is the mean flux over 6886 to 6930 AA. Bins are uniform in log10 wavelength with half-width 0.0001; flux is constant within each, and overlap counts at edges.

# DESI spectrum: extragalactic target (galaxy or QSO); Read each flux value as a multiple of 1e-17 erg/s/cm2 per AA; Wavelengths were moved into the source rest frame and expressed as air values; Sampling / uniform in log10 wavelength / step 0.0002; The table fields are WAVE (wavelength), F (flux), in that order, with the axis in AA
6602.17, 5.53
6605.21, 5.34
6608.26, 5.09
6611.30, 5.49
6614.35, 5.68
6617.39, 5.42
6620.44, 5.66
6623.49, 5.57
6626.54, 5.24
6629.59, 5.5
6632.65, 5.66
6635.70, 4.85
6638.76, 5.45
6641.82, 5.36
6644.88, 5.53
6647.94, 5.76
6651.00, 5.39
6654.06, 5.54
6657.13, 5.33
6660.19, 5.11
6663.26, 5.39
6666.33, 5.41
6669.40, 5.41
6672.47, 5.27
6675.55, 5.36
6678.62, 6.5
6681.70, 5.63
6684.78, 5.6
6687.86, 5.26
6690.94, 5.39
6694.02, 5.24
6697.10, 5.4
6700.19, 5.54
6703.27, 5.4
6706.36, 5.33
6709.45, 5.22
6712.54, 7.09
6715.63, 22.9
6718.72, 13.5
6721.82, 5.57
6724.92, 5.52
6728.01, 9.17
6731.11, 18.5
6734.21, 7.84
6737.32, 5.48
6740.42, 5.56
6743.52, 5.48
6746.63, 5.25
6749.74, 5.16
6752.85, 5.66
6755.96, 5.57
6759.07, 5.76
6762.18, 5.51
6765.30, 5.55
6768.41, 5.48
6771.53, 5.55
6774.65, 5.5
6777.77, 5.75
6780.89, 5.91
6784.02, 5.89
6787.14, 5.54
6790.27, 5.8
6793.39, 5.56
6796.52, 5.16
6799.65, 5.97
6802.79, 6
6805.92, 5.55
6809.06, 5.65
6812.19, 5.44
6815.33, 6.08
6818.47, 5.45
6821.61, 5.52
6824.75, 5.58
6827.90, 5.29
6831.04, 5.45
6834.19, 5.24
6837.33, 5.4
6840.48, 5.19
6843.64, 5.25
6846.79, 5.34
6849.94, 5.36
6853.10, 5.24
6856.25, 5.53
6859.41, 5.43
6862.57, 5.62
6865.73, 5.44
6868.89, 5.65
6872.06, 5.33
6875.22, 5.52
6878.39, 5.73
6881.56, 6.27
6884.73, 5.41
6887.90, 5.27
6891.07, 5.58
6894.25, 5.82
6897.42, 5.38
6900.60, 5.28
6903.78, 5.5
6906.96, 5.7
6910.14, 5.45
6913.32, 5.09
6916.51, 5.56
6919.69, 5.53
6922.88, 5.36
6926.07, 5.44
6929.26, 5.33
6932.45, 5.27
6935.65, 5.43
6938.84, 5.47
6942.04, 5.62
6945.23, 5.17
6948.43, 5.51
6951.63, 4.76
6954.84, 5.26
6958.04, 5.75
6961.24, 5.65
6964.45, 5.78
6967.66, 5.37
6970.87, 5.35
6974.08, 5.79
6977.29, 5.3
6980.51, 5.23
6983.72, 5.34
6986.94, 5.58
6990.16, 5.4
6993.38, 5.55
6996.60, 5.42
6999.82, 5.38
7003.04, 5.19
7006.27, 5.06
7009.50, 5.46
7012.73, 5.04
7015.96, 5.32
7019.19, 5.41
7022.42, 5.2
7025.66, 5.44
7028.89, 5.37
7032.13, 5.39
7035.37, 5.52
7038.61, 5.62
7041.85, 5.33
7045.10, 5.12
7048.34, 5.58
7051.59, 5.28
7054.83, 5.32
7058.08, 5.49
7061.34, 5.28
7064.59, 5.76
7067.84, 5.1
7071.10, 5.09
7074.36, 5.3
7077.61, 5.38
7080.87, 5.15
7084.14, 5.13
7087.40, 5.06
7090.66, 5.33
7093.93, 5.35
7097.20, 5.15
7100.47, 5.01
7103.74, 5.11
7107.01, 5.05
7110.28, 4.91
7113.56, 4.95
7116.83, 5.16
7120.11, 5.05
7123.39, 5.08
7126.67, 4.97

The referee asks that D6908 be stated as 5.45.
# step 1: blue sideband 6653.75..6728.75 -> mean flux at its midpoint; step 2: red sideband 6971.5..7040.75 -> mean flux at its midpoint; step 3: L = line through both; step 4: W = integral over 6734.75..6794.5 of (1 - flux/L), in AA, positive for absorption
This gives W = 7.1 AA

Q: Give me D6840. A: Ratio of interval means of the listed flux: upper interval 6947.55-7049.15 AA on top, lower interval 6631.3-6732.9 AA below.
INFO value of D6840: 0.79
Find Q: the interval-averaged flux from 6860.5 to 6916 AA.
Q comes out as 5.53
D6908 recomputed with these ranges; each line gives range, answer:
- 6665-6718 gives 6.7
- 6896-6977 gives 5.43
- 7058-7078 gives 5.33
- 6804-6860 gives 5.45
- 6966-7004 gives 5.41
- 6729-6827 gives 6.1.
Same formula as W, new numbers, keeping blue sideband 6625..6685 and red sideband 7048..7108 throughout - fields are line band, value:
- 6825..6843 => 0.1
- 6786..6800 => -0.5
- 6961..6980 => -0.7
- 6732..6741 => -3.1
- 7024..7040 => -0.6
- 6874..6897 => -1.3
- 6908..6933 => -0.3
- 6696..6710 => 0.1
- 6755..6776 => -0.6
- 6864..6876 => -0.3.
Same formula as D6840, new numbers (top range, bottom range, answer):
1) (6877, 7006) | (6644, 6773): 0.83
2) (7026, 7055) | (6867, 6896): 0.96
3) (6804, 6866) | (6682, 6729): 0.74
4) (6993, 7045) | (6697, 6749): 0.65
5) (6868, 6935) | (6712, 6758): 0.64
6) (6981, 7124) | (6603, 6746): 0.82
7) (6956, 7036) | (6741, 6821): 0.96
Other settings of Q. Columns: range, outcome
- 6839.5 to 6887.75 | 5.48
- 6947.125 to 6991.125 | 5.43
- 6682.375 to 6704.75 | 5.41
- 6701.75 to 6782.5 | 7.27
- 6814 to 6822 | 5.7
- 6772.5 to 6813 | 5.67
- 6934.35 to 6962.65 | 5.4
